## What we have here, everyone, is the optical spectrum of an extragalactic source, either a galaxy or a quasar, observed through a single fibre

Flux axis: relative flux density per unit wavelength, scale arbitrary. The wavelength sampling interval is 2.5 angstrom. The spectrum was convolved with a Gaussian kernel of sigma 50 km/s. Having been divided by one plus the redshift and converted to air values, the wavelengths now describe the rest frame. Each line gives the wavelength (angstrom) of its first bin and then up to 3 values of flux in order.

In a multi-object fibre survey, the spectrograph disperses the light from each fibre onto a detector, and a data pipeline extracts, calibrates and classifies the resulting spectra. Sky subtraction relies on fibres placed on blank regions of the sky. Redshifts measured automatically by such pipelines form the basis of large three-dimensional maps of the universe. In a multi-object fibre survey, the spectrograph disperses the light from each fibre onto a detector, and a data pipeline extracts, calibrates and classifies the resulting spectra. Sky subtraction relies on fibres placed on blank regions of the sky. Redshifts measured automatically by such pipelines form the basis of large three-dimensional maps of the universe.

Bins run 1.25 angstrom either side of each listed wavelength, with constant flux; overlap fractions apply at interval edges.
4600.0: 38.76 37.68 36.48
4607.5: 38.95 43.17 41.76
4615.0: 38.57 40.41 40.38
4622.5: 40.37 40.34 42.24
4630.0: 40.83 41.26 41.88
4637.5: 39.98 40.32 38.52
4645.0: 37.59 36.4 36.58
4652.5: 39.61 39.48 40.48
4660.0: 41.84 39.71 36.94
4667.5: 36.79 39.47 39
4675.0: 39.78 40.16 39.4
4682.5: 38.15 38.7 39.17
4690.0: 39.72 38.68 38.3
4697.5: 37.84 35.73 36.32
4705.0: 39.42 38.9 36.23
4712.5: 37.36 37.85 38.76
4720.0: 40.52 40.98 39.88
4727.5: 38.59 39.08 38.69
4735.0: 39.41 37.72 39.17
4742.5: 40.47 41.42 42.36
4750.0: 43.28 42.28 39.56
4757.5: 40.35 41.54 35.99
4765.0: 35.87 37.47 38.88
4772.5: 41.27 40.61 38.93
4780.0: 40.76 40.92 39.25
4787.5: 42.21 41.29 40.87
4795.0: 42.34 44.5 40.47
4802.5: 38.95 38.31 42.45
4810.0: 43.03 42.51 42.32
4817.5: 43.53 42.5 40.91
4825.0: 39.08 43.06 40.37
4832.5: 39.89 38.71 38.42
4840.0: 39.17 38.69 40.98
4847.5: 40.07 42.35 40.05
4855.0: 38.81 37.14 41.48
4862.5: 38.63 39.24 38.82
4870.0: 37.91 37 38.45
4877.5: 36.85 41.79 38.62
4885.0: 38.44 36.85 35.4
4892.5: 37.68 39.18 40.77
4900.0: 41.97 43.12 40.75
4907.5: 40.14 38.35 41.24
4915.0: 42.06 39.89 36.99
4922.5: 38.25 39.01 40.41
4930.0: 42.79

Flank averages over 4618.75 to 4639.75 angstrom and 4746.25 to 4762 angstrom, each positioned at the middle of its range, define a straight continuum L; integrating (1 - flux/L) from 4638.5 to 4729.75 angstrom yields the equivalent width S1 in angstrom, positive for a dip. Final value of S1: 5.2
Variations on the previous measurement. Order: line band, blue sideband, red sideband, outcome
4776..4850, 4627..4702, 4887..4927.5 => -2.8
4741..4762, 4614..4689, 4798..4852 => -0.5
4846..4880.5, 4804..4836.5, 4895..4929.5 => 1.4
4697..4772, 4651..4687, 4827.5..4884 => 0.3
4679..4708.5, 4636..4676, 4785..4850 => 0.8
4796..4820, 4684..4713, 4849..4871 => -1.8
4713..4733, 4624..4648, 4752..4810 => 0.5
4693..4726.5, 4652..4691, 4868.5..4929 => 0.8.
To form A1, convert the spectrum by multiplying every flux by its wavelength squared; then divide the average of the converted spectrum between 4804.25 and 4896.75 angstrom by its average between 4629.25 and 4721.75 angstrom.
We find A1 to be 1.10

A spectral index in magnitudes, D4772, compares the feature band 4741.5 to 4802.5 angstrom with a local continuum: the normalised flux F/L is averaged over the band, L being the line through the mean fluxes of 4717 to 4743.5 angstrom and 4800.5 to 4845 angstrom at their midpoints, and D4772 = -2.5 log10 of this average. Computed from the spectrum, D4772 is -0.01 mag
